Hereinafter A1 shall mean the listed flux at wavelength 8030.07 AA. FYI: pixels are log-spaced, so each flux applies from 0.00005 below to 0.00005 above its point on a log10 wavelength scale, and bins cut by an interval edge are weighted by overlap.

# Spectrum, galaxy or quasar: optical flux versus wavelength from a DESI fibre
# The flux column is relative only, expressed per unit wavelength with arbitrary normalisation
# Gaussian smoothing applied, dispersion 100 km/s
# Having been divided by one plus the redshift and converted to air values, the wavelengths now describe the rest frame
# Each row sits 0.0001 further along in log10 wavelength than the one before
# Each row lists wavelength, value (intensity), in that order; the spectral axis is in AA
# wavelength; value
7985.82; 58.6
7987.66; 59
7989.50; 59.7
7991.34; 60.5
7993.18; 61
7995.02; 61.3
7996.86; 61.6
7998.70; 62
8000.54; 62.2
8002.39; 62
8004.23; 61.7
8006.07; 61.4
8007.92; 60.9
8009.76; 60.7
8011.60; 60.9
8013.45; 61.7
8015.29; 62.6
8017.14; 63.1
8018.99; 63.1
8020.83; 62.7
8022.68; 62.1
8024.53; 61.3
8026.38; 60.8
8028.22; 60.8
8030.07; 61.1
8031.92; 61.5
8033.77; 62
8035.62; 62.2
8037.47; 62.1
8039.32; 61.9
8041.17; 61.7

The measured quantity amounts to 61.1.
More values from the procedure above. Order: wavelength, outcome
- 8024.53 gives 61.3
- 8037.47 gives 62.1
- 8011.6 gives 60.9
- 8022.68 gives 62.1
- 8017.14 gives 63.1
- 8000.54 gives 62.2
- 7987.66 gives 59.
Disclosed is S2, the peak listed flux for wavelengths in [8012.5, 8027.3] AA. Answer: 63.1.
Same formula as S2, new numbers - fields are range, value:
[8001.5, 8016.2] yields 62.6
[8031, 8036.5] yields 62.2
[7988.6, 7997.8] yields 61.6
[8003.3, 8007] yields 61.7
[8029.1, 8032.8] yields 61.5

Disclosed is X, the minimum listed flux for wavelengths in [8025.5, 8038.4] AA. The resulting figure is 60.8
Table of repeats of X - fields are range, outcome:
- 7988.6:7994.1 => 59.7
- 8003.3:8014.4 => 60.7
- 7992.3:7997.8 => 61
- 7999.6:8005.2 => 61.7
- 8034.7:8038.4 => 62.1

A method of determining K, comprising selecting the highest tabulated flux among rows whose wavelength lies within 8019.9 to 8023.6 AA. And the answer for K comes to 62.7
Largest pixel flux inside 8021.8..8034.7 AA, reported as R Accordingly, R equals 62.1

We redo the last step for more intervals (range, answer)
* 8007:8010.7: 60.9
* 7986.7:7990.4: 59.7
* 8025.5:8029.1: 60.8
